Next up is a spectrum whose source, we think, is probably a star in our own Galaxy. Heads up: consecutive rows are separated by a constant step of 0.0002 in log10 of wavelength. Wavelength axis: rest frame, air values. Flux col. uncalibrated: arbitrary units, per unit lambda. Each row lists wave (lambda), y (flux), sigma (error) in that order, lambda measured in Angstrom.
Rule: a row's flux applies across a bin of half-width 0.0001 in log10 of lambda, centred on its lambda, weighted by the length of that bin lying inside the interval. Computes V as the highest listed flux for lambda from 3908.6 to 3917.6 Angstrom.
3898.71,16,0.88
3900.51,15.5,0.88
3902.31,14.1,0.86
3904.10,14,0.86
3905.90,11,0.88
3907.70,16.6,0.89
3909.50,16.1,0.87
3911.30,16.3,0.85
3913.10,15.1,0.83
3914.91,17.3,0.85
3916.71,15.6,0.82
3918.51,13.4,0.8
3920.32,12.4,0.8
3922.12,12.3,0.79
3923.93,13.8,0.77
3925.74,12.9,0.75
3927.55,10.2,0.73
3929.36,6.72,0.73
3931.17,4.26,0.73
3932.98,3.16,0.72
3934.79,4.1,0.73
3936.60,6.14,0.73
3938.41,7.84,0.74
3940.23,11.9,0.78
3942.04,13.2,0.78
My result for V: 17.3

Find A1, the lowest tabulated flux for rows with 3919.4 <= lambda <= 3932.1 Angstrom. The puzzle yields 4.26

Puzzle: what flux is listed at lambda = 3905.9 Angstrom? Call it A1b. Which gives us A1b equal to 11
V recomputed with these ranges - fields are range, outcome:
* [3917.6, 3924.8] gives 13.8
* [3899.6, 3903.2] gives 15.5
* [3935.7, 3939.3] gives 7.84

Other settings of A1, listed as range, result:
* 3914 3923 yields 12.3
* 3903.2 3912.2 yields 11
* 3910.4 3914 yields 15.1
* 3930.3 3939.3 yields 3.16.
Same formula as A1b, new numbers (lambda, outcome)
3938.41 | 7.84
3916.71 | 15.6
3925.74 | 12.9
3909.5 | 16.1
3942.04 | 13.2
